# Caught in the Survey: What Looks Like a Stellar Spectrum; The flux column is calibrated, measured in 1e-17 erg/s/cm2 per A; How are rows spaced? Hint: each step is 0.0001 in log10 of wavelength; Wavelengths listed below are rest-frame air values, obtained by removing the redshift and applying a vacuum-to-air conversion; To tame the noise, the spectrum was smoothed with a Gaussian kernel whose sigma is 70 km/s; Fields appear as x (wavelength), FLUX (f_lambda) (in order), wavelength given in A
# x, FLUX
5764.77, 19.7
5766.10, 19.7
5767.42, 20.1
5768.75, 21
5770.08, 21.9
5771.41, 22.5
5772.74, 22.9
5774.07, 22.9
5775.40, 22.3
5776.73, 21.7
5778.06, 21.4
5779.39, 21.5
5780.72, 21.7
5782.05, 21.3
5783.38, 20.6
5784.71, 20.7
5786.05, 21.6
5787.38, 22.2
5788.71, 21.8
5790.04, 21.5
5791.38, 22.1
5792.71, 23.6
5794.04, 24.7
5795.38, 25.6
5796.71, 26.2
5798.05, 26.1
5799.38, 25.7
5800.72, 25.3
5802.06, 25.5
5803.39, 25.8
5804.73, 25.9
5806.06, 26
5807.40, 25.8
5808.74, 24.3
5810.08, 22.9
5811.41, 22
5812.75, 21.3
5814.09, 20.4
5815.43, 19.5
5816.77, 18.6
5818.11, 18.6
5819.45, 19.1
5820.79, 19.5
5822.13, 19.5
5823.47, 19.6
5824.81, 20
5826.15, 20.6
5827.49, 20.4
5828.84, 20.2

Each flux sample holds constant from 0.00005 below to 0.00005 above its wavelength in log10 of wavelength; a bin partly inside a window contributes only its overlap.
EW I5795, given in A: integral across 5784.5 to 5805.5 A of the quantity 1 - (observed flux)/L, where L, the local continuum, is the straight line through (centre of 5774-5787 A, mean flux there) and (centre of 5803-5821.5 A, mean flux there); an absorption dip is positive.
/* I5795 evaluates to -2.2 A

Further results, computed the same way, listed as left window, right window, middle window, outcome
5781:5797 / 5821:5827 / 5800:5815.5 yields -2.0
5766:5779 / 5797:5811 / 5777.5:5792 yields 1.0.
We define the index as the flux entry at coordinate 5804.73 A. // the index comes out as 25.9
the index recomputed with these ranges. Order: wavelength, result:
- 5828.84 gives 20.2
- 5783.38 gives 20.6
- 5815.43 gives 19.5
